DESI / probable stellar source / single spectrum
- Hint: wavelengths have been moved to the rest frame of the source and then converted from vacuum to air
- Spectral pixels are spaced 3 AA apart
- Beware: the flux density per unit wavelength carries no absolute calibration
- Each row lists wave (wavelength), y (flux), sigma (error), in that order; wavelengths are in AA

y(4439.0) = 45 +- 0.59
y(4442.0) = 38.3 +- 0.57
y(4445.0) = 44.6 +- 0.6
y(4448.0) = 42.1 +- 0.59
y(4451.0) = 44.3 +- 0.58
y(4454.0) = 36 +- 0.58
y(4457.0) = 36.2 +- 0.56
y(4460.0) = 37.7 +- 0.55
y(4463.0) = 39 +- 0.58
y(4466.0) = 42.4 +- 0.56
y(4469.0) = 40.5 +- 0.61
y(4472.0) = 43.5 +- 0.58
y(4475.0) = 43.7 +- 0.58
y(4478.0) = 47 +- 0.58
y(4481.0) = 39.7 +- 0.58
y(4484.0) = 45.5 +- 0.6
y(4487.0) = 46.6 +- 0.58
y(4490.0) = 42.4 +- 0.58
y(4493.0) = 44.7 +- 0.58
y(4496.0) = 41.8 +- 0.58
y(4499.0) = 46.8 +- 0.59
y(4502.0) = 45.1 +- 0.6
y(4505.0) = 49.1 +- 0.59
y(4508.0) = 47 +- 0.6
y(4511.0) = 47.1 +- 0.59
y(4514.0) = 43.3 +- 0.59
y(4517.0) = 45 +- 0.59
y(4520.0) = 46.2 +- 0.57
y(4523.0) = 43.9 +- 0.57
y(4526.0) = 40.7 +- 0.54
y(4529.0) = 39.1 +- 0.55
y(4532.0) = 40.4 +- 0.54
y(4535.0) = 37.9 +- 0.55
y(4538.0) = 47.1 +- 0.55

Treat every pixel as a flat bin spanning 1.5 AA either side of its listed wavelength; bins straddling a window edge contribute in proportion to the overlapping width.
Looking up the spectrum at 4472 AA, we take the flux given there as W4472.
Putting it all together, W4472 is 43.5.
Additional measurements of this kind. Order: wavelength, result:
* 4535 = 37.9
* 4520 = 46.2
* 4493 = 44.7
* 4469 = 40.5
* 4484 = 45.5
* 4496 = 41.8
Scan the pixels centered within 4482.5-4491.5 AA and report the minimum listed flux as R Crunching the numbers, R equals 42.4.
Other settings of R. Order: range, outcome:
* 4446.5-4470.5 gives 36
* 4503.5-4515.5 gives 43.3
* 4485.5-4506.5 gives 41.8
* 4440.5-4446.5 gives 38.3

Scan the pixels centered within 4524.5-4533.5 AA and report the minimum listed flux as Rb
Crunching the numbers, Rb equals 39.1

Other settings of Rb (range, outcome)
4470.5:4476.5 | 43.5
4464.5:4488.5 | 39.7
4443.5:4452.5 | 42.1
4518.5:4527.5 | 40.7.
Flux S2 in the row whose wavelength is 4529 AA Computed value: 39.1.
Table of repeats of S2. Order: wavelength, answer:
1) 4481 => 39.7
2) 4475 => 43.7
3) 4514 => 43.3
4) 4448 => 42.1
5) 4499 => 46.8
